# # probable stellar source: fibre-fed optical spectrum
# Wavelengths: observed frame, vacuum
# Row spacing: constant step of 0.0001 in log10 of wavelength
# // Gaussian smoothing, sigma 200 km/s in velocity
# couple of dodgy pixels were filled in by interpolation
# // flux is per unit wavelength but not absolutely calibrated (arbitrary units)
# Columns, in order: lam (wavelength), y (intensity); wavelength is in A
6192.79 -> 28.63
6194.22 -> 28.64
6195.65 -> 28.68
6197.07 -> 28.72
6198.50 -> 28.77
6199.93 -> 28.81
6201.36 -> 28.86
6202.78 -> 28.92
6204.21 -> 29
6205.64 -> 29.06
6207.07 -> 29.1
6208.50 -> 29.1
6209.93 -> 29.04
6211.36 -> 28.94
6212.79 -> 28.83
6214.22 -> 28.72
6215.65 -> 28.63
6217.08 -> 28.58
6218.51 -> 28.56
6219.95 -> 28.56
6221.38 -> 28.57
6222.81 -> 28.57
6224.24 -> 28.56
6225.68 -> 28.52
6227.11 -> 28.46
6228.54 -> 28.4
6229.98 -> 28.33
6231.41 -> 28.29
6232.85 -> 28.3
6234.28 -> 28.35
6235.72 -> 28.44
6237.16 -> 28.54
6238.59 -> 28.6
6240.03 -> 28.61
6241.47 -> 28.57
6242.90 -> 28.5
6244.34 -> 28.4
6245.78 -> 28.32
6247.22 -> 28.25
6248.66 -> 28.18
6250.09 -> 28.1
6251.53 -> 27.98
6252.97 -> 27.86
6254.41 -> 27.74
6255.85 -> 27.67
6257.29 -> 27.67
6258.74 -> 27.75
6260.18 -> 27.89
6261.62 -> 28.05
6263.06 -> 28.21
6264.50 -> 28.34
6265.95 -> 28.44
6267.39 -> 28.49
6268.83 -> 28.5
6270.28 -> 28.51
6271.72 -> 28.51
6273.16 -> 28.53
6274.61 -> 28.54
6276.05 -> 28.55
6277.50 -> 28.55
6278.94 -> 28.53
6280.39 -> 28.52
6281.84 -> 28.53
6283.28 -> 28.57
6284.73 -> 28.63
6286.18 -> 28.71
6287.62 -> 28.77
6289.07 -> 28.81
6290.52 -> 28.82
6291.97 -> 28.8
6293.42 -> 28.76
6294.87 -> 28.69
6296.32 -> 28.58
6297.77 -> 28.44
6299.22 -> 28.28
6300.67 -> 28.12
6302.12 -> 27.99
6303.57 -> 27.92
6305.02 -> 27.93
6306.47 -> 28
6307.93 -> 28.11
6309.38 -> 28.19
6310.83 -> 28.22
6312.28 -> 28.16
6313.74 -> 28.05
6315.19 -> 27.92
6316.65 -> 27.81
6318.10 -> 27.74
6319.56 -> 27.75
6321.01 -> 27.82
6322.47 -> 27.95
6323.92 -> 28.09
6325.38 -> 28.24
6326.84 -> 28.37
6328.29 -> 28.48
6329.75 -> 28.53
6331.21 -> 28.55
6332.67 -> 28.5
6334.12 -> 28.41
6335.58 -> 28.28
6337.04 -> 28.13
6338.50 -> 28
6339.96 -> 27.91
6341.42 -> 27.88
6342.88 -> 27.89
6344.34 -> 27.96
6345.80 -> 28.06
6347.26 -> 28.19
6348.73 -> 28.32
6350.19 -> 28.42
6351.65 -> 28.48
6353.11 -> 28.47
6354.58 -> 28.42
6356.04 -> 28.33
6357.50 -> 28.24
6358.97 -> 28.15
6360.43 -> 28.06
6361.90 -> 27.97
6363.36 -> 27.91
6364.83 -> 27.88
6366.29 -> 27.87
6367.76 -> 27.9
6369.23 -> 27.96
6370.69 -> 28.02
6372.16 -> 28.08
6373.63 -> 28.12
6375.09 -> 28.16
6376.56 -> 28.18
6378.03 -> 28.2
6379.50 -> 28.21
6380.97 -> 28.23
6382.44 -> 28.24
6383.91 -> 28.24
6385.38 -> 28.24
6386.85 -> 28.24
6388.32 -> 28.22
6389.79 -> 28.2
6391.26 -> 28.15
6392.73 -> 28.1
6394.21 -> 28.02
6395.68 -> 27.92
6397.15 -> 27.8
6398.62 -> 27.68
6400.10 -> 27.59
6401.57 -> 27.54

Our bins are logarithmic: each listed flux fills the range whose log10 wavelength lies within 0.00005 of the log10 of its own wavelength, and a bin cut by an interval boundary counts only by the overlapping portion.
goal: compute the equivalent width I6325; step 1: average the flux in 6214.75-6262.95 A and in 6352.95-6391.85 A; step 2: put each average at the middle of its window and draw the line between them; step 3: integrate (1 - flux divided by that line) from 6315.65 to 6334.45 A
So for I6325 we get 0.0 A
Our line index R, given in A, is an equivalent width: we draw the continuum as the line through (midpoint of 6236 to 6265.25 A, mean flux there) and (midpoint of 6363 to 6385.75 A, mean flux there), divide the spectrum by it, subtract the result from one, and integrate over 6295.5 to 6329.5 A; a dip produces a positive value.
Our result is 0.0 A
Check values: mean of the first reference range 28.2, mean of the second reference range 28.1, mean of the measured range 28.1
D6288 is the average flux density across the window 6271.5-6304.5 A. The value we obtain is 28.5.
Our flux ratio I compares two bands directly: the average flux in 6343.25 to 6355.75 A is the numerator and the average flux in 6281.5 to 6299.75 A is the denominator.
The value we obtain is 0.99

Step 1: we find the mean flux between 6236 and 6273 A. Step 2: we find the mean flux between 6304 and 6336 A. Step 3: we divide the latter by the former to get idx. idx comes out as 1.00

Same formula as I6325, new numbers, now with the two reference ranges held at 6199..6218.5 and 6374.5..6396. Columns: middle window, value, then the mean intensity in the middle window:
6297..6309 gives 0.17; 28.1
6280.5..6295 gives -0.07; 28.7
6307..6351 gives 0.41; 28.1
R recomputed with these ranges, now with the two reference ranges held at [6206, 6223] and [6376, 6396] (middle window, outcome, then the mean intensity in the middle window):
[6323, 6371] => 0.2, 28.2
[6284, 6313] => 0.1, 28.4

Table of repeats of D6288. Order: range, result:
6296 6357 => 28.2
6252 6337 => 28.3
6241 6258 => 28.1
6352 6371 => 28.1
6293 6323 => 28.1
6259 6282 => 28.4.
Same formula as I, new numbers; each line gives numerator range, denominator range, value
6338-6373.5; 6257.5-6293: 0.99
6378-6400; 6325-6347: 1.00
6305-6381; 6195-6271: 0.99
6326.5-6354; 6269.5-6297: 0.99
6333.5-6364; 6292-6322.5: 1.00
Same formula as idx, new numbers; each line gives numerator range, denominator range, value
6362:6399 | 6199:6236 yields 0.98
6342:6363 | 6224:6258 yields 1.00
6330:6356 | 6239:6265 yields 1.00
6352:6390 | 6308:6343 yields 1.00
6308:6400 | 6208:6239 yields 0.98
